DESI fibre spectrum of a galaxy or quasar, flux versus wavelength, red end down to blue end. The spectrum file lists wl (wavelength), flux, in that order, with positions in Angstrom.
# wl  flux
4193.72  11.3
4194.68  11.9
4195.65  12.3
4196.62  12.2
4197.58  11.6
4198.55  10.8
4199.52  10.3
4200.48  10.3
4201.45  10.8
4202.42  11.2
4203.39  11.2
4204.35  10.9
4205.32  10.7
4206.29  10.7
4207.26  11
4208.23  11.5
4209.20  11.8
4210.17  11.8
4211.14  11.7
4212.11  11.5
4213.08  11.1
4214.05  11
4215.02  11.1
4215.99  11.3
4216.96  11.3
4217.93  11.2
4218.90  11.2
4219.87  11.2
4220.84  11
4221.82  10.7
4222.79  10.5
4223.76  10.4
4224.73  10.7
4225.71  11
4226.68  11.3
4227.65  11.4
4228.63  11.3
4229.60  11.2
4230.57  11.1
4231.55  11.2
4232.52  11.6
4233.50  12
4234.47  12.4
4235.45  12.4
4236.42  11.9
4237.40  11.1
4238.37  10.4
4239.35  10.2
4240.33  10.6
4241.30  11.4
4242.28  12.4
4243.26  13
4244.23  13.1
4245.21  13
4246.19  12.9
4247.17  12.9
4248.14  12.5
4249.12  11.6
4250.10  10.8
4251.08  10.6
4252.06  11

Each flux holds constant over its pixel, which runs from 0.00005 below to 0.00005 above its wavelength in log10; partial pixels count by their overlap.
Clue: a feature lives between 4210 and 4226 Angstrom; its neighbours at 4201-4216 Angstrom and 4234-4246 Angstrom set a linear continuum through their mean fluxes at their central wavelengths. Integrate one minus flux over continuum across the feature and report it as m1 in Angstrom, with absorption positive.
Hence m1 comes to 0.43 Angstrom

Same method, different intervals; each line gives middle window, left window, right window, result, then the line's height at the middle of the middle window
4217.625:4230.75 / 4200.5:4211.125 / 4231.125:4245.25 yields 0.5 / 11.5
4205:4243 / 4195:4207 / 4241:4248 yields 2.2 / 11.9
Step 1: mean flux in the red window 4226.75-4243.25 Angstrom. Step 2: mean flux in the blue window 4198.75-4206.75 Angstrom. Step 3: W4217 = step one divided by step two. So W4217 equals 1.06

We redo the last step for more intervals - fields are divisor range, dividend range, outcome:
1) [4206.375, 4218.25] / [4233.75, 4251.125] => 1.05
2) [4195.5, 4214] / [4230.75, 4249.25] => 1.06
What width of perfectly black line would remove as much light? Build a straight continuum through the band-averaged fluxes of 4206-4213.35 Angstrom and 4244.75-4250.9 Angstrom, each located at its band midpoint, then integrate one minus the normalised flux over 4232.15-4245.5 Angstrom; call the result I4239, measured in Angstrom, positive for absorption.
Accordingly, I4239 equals 0.2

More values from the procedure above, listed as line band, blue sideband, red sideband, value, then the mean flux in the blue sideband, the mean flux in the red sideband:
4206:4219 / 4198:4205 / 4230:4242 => -0.4 Angstrom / 10.8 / 11.4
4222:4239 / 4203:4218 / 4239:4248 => 0.8 Angstrom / 11.2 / 12.2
